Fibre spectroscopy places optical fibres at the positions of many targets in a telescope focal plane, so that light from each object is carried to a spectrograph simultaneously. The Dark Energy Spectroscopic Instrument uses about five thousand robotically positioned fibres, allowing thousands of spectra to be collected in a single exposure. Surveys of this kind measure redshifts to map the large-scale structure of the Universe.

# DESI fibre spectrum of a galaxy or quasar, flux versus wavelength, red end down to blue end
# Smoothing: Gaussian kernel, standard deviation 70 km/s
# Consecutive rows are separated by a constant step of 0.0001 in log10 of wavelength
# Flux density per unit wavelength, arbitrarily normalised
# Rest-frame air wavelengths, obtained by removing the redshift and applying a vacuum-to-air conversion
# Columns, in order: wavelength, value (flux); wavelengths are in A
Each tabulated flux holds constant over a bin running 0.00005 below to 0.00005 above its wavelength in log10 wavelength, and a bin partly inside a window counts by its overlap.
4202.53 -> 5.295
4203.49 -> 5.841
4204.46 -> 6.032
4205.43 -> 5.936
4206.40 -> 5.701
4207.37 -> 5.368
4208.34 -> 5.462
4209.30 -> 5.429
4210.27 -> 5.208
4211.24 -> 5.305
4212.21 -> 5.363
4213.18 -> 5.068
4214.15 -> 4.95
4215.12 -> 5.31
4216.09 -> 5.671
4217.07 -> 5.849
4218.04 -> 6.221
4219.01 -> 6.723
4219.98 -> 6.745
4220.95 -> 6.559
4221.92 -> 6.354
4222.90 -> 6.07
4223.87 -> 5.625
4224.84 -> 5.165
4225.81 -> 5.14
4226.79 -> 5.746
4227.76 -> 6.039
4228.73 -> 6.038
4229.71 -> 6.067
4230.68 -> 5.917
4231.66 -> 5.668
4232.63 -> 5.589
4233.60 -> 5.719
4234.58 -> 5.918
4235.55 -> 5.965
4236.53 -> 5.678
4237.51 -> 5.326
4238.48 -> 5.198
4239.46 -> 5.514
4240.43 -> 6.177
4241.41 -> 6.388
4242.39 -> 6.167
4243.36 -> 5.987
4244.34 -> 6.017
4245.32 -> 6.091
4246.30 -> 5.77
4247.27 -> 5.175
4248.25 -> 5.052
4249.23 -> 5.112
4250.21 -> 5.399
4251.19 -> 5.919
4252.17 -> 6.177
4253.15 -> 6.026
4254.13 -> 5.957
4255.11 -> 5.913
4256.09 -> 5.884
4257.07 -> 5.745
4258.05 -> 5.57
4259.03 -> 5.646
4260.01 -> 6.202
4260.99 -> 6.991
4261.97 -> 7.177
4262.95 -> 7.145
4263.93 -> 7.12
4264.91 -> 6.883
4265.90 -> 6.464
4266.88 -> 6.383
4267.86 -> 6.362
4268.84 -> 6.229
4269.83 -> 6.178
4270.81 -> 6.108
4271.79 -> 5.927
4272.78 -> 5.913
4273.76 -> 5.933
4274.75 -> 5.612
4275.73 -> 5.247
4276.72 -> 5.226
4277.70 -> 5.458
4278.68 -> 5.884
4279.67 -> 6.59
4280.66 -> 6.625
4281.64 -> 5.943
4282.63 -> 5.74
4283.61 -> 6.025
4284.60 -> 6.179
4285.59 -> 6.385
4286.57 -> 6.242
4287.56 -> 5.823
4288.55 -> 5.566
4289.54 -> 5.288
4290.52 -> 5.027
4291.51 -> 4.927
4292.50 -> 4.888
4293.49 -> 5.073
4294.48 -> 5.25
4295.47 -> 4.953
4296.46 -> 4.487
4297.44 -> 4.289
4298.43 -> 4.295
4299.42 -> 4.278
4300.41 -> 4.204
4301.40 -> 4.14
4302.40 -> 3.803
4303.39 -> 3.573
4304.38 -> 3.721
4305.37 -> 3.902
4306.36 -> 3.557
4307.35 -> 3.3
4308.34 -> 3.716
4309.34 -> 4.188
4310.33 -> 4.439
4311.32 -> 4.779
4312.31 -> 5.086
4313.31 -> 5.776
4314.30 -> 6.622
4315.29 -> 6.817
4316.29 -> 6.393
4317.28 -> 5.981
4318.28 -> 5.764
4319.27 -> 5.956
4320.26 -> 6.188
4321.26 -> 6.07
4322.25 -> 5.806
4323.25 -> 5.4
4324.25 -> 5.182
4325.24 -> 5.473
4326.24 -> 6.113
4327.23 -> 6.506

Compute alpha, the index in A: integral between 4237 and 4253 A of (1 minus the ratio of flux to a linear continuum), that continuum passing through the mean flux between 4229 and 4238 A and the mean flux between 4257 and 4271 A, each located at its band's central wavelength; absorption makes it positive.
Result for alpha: 0.8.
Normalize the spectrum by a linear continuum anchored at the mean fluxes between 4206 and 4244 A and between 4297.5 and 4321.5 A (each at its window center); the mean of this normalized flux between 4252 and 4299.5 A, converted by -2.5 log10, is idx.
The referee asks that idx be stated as -0.12 mag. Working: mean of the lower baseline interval 5.76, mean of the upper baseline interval 4.83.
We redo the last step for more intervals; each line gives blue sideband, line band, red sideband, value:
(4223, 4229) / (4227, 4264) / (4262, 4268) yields 0.052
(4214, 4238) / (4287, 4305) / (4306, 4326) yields 0.177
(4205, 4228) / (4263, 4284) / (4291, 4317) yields -0.214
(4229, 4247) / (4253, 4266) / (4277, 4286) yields -0.069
